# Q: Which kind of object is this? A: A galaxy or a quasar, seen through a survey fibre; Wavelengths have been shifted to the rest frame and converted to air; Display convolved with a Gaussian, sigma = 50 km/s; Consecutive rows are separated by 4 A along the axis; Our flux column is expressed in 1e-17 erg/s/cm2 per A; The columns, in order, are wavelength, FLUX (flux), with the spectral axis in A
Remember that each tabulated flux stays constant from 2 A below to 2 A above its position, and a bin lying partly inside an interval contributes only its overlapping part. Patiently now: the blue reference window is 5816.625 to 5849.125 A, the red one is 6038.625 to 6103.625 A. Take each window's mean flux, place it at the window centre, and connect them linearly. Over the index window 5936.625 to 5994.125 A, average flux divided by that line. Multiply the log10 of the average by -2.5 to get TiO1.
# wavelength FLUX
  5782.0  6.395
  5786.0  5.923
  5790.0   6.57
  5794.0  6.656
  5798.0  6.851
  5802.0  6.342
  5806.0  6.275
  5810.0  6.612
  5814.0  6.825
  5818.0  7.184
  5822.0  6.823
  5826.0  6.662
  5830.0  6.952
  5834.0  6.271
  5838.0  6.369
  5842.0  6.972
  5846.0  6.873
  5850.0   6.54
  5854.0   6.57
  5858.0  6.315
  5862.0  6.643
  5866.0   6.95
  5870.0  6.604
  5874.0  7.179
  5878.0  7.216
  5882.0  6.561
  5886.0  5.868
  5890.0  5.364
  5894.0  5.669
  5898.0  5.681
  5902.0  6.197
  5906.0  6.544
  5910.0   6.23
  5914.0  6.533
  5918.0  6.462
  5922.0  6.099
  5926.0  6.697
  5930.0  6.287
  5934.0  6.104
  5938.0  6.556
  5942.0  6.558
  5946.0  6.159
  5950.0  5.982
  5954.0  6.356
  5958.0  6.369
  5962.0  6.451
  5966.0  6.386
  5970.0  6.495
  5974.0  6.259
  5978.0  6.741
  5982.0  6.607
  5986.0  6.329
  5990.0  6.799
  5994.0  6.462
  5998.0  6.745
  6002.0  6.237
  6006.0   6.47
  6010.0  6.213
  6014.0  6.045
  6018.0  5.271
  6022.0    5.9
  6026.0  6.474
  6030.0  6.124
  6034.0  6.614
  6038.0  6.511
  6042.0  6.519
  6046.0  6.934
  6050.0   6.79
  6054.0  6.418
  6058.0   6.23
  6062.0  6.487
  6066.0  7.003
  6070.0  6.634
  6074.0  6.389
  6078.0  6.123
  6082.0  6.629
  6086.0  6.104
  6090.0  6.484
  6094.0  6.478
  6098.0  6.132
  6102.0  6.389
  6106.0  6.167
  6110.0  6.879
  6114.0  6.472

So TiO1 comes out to 0.03 mag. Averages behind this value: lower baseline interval 6.75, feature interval 6.43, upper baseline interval 6.49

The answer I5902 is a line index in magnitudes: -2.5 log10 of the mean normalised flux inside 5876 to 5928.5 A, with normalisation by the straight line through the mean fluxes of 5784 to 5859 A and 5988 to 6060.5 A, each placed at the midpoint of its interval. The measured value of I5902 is 0.05 mag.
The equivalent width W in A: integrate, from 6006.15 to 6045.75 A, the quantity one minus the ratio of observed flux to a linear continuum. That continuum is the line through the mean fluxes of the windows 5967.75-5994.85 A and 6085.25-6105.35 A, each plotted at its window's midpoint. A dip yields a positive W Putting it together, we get 1.3 A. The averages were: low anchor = 6.53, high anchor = 6.32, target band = 6.23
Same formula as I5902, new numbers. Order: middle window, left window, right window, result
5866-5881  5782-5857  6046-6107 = -0.061 mag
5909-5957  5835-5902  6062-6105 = 0.018 mag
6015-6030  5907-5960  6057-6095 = 0.087 mag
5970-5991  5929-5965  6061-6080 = -0.026 mag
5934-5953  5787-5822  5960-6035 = 0.023 mag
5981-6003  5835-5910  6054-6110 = -0.018 mag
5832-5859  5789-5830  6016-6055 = 0.012 mag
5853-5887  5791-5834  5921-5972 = -0.022 mag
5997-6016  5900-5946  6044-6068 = 0.038 mag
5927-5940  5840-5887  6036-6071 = 0.055 mag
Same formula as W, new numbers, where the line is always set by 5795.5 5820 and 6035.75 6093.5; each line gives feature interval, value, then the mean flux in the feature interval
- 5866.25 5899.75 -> 1.6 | 6.31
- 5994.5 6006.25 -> 0.1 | 6.48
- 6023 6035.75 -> 0.4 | 6.36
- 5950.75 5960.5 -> 0.4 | 6.32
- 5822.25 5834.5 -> -0.1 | 6.7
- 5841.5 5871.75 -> -0.1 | 6.67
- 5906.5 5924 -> 0.7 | 6.35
